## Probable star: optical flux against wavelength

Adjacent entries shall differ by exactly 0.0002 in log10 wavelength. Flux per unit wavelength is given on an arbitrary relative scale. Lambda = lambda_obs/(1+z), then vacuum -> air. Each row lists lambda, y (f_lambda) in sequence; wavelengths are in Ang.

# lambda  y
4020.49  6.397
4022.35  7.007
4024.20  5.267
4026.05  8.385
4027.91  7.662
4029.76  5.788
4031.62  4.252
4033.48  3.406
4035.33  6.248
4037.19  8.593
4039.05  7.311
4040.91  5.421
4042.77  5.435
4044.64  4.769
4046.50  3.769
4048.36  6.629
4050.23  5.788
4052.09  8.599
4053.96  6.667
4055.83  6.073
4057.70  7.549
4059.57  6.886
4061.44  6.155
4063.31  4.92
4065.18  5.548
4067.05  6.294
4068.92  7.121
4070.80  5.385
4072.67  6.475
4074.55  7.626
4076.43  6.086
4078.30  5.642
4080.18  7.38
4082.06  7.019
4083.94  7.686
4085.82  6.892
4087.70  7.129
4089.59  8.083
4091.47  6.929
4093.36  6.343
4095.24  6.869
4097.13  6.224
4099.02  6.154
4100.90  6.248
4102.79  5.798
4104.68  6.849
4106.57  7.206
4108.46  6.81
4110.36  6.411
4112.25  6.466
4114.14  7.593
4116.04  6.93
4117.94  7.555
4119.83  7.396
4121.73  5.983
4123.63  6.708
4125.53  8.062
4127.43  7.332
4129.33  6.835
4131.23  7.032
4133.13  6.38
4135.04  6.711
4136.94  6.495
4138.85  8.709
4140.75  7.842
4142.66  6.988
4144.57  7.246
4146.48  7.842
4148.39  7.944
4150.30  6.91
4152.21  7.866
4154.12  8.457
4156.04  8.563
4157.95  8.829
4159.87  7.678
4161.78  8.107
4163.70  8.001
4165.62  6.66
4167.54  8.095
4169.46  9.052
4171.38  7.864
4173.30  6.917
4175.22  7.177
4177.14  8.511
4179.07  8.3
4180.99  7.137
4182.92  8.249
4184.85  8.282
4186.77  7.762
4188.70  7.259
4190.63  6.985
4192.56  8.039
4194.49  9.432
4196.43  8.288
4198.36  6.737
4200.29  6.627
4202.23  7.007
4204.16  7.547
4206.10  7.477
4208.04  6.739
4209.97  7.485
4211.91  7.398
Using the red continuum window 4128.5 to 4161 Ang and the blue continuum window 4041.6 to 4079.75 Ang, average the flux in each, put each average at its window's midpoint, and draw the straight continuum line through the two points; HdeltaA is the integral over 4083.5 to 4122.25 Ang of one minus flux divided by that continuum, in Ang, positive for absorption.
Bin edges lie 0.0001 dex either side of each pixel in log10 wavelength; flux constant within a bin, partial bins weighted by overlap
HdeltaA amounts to 0.2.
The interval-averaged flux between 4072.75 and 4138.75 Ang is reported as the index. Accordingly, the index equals 6.87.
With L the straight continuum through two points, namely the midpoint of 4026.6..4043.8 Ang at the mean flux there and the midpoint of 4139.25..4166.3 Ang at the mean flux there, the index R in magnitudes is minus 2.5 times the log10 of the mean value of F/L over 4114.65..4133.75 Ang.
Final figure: 0.05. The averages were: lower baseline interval 6.06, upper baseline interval 7.81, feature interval 7.05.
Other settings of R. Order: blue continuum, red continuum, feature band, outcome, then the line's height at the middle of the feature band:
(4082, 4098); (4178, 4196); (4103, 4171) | 0.01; 7.47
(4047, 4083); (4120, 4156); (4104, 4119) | 0.01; 7.02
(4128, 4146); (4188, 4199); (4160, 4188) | -0.04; 7.6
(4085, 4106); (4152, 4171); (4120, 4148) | 0.05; 7.53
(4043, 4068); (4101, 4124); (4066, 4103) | -0.04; 6.45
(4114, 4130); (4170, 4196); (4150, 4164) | -0.08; 7.56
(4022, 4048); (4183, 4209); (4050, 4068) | -0.05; 6.19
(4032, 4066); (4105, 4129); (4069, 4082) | -0.01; 6.44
